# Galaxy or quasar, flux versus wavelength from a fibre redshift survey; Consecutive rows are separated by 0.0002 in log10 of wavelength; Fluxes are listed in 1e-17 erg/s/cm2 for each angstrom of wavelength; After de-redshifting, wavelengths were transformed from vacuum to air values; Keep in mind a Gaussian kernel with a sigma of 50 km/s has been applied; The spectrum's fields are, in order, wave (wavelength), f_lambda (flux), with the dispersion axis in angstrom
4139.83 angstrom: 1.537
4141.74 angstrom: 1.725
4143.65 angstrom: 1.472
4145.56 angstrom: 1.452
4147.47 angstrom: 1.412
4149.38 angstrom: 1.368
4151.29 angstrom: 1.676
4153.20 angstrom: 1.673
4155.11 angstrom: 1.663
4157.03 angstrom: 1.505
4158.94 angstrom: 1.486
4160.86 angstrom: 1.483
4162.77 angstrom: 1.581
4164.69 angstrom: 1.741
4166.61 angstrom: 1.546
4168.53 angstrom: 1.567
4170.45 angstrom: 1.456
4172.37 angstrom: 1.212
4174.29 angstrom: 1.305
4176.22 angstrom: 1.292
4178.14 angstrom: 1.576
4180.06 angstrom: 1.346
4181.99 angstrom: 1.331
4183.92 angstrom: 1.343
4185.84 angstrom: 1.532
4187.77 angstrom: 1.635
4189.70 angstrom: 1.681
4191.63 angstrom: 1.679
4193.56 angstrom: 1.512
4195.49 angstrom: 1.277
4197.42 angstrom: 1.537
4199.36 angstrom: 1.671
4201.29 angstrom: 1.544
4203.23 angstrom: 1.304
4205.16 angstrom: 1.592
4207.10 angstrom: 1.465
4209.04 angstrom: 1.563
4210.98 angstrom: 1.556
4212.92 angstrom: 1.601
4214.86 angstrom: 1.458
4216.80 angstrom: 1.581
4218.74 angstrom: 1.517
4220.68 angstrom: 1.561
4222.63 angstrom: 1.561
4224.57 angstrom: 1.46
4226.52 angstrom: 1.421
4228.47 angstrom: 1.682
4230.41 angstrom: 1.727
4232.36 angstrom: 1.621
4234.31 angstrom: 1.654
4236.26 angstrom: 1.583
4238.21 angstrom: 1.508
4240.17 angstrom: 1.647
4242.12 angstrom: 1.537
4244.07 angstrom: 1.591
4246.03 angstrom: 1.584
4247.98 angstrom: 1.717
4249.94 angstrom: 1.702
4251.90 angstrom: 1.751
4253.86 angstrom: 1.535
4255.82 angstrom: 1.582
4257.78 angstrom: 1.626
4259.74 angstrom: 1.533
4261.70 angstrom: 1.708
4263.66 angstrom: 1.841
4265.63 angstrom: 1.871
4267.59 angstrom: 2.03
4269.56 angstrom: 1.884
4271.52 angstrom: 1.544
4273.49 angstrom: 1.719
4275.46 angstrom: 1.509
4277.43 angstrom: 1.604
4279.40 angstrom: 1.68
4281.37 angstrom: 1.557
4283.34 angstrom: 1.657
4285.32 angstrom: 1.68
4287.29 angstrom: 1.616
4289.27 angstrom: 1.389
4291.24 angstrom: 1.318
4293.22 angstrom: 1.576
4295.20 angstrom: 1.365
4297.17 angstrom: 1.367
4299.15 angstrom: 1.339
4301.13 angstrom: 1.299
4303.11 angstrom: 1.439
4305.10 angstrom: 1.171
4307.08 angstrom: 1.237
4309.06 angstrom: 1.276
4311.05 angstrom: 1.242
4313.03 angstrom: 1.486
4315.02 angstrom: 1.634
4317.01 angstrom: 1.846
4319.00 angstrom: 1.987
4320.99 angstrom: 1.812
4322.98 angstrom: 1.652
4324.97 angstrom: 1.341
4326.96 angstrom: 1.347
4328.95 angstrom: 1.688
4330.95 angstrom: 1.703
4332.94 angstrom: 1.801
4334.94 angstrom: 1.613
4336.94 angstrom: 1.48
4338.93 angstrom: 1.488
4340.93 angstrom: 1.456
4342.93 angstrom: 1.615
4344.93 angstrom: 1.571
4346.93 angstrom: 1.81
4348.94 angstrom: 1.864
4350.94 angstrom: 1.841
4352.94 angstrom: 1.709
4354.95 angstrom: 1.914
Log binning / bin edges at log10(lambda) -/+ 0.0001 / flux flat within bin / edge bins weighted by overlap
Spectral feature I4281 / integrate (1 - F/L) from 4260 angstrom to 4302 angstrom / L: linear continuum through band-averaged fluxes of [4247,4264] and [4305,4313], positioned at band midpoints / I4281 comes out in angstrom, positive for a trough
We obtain -3.4 angstrom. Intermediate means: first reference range 1.66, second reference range 1.27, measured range 1.6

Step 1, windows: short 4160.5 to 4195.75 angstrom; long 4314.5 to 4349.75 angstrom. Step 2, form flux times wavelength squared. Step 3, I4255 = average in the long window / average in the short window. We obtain 1.20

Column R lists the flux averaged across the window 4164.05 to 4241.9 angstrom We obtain 1.52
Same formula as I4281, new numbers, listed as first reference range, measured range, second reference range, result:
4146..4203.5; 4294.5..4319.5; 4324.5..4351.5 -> 2.63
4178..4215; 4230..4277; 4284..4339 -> -4.87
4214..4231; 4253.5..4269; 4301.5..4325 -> -1.97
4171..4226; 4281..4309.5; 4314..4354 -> 3.42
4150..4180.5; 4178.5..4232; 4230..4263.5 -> 1.42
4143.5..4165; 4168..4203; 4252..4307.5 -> 1.78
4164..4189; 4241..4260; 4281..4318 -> -2.25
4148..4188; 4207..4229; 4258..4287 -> 0.73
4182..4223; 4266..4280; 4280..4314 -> -2.65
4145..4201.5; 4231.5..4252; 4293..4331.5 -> -1.74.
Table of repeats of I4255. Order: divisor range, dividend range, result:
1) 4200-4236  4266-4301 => 1.05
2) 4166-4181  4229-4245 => 1.18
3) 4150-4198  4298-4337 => 1.08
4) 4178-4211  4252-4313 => 1.07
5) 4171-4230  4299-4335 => 1.08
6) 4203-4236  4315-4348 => 1.11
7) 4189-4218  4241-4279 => 1.12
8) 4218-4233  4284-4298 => 0.97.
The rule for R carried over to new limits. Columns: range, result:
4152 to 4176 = 1.51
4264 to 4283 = 1.71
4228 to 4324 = 1.59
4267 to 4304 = 1.55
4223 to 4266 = 1.63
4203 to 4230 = 1.53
